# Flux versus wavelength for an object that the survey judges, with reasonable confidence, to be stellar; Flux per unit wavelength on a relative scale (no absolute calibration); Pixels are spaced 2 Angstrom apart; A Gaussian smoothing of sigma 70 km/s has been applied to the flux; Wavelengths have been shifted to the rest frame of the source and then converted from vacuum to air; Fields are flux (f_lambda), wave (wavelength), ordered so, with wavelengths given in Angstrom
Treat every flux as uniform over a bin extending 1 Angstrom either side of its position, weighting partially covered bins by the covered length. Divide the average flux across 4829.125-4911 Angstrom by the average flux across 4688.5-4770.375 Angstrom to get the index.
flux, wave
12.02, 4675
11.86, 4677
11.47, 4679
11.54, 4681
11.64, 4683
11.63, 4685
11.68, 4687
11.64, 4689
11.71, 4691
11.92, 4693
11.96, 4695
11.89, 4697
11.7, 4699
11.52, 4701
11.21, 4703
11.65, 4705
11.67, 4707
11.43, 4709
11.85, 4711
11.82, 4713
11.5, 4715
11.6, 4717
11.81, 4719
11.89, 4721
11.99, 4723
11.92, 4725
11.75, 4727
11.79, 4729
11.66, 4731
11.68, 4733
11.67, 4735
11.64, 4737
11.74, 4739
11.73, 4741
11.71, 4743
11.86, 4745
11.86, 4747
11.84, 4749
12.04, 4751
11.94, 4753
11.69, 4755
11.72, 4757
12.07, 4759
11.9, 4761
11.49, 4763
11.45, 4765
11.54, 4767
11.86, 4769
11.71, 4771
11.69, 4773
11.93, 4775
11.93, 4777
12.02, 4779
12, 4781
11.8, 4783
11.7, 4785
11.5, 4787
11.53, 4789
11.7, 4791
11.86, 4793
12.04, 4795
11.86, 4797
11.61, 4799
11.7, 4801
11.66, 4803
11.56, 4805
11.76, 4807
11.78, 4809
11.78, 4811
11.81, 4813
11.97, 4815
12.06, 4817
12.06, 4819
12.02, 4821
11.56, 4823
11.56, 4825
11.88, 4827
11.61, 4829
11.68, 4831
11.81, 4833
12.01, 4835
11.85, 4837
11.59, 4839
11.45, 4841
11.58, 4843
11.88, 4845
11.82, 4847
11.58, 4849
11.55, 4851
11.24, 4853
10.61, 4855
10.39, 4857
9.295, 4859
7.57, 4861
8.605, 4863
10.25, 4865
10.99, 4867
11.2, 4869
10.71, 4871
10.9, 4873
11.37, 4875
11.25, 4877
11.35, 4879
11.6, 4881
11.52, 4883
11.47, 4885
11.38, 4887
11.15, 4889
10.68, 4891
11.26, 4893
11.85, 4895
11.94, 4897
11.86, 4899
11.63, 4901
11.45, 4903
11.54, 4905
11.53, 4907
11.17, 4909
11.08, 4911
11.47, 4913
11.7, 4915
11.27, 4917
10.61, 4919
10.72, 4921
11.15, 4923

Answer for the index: 0.95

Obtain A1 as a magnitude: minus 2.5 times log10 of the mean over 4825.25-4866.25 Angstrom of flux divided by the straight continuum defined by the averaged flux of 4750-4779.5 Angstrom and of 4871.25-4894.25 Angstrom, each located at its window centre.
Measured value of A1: 0.04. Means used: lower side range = 11.8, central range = 11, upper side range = 11.3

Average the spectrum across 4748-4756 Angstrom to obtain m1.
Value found 11.9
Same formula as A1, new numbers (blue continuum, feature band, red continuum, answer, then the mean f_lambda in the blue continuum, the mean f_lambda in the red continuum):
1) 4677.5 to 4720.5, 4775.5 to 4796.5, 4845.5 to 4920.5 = -0.04 mag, 11.7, 11.1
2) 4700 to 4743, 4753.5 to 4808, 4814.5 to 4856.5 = -0.01 mag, 11.7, 11.7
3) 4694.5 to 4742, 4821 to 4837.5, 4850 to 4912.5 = -0.05 mag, 11.7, 11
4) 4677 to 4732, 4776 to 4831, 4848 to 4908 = -0.05 mag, 11.7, 11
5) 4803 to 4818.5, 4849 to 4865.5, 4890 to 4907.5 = 0.16 mag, 11.8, 11.5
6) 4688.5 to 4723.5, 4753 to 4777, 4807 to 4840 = 0.00 mag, 11.7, 11.8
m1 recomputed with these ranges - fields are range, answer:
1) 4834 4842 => 11.7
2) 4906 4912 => 11.3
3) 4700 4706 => 11.5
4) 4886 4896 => 11.3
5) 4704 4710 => 11.6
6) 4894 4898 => 11.9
